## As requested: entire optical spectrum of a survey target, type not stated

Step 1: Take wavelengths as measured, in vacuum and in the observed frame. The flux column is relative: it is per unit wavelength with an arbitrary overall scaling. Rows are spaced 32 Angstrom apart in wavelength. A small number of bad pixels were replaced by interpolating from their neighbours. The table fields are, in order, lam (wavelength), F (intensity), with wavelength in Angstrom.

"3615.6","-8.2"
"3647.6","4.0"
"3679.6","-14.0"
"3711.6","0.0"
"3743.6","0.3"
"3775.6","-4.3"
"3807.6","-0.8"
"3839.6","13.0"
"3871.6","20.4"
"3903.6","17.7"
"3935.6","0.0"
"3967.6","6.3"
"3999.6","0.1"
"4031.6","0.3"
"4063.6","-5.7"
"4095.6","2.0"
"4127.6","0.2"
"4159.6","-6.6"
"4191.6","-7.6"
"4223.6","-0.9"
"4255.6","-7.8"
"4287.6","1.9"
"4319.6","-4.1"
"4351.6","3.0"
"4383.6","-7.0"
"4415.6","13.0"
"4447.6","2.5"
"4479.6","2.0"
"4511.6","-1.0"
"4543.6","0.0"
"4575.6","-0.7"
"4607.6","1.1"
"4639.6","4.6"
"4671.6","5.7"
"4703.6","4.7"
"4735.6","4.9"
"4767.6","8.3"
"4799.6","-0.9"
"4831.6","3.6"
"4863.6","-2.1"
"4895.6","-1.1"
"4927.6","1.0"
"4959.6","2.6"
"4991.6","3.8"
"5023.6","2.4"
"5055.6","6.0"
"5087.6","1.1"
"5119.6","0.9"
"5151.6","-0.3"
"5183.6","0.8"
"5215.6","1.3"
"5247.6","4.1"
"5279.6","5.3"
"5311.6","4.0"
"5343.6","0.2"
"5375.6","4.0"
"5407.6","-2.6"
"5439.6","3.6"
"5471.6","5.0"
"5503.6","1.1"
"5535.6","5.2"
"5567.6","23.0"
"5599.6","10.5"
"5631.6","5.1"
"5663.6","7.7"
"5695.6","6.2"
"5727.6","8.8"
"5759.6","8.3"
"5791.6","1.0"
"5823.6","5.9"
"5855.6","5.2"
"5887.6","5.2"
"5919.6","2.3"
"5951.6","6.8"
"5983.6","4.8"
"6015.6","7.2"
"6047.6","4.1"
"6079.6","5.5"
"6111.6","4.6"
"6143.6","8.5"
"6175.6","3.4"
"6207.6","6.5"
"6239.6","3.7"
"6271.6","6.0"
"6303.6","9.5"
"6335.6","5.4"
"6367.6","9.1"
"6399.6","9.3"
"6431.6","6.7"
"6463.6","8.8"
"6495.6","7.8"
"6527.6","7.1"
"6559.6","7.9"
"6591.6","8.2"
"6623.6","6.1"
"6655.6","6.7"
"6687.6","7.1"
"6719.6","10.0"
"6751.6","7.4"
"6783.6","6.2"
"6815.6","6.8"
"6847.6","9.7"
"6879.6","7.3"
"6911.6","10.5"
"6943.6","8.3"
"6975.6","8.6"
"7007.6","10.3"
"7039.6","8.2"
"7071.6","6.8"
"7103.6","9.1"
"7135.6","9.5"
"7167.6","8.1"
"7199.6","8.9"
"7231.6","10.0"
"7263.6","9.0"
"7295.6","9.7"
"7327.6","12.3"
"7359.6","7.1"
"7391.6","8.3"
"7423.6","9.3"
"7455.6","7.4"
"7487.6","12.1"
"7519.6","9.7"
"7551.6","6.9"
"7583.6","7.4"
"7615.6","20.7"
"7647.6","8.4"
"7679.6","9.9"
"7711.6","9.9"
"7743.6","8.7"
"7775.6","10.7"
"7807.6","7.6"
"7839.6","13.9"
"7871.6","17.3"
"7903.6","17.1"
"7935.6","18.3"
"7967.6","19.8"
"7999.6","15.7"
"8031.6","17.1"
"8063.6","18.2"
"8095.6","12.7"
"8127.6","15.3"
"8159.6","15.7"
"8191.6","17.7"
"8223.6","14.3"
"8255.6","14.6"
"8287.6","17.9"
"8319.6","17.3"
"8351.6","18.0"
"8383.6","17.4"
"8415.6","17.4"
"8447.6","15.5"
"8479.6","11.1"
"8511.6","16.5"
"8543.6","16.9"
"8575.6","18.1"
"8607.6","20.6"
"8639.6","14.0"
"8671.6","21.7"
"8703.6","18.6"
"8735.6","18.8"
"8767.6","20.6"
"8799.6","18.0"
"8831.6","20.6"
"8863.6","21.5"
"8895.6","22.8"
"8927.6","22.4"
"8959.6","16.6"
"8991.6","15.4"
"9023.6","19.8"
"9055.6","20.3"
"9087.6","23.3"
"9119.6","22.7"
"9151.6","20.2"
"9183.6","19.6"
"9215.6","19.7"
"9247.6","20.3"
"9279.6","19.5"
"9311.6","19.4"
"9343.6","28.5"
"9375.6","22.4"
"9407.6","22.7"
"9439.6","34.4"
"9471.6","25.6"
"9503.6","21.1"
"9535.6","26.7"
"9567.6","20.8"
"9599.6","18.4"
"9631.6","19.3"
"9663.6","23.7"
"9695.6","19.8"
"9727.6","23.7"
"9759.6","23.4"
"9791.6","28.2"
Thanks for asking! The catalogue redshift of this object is 0.970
